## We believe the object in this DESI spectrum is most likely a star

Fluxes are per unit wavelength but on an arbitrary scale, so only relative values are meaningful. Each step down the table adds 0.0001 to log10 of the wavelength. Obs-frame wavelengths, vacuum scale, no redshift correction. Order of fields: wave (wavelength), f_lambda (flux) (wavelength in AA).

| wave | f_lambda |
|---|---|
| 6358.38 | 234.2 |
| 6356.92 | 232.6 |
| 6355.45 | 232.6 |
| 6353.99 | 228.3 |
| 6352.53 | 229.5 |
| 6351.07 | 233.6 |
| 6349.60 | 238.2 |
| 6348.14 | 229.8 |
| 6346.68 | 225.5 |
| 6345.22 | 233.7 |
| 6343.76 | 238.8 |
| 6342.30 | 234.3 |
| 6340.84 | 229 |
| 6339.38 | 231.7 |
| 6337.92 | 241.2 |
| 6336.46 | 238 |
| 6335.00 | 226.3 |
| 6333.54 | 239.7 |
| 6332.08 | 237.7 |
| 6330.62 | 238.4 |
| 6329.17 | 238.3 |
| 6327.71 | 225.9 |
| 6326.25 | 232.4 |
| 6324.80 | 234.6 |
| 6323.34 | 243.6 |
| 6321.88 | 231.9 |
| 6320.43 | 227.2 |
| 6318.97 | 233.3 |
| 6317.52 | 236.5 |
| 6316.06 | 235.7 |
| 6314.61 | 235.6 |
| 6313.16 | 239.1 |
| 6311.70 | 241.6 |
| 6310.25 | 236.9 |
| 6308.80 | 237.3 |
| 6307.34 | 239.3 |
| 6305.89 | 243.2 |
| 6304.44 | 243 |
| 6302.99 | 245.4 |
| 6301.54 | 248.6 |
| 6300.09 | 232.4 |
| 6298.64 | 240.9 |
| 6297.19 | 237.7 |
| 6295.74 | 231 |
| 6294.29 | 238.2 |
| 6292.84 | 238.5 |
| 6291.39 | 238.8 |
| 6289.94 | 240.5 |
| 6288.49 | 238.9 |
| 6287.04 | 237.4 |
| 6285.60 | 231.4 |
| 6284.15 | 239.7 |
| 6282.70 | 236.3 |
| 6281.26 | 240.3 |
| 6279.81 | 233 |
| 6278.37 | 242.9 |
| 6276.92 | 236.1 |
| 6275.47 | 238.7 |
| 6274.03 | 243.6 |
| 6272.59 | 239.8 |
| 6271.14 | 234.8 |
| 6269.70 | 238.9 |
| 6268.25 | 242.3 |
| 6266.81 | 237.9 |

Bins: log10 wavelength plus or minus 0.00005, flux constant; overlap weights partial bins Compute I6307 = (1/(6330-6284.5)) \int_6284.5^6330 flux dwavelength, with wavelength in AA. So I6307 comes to 237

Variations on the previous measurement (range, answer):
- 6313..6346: 235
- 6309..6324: 236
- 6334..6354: 233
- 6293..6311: 240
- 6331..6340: 236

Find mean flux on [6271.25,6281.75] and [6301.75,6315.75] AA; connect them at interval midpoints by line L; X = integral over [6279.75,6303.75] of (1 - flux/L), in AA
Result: 0.1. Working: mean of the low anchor 239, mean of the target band 238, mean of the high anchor 240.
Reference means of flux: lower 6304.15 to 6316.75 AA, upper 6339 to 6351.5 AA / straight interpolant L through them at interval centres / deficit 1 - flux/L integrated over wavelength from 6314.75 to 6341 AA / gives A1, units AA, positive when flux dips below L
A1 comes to 0.1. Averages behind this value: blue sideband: 239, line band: 235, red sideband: 233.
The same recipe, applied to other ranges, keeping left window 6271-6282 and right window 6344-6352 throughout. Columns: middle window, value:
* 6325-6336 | 0.0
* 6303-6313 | -0.2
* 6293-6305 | -0.1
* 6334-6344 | 0.0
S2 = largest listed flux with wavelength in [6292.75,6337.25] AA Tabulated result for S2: 248.6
